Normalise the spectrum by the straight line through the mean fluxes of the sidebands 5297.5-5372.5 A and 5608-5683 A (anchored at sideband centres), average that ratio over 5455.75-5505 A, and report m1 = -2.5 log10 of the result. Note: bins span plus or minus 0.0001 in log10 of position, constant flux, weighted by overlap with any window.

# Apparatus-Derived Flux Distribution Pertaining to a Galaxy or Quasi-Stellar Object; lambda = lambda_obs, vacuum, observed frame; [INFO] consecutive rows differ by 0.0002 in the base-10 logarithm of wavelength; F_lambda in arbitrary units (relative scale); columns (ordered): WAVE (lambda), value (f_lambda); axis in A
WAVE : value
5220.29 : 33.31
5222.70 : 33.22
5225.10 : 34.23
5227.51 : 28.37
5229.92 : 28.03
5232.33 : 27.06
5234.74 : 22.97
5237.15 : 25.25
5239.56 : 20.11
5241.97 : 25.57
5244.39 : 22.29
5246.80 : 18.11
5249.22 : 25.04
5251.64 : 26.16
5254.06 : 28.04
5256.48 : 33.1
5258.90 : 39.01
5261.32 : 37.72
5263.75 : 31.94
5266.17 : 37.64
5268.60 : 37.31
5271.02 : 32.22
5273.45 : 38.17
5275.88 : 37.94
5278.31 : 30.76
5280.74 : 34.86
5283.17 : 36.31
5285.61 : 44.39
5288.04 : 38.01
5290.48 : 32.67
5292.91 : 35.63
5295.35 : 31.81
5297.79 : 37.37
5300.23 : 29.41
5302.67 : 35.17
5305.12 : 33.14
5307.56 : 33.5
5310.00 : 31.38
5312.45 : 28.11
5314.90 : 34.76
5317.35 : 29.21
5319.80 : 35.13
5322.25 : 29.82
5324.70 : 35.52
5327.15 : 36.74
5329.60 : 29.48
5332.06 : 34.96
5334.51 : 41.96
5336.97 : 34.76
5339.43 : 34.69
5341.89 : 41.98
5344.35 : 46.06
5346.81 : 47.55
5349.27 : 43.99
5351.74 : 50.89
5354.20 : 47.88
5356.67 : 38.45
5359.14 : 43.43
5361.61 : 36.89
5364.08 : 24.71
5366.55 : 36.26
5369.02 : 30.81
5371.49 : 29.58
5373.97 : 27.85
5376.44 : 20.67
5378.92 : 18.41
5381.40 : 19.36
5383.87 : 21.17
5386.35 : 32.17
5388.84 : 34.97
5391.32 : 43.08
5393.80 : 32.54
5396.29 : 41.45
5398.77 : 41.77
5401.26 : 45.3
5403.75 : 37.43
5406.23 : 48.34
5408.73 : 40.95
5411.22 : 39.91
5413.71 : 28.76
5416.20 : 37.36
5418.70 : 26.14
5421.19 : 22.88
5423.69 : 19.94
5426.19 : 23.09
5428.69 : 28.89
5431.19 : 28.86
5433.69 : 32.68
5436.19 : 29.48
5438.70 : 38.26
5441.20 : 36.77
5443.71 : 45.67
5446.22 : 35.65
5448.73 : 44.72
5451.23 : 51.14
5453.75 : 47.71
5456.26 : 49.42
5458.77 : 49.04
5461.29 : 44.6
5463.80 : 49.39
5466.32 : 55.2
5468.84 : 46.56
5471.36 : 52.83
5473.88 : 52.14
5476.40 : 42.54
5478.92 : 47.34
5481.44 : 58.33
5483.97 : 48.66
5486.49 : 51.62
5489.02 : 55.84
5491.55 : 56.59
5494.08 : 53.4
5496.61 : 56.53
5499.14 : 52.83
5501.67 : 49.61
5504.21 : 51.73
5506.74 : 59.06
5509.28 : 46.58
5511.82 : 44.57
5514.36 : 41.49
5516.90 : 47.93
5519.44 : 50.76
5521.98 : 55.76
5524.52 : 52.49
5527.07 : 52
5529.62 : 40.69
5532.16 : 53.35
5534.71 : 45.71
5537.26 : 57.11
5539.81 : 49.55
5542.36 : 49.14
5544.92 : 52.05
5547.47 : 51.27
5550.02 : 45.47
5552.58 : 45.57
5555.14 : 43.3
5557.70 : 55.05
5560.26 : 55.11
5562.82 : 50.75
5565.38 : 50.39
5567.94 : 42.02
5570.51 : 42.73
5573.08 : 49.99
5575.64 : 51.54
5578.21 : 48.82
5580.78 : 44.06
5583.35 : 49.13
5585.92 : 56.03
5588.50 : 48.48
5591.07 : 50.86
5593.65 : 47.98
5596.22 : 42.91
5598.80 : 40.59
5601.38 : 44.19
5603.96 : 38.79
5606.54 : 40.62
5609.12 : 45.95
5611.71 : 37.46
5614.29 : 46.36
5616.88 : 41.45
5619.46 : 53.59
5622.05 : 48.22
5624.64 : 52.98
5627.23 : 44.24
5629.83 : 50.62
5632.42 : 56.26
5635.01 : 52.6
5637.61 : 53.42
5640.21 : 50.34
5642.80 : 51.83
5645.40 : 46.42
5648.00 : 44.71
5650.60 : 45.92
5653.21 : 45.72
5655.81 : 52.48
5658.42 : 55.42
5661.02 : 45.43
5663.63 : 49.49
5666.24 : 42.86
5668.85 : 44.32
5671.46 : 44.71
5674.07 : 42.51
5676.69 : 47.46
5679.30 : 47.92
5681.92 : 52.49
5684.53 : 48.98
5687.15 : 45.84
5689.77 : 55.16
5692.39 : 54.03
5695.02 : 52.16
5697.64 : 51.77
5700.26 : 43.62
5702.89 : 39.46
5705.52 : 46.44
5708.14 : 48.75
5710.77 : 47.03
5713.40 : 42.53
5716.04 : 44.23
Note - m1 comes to -0.22 mag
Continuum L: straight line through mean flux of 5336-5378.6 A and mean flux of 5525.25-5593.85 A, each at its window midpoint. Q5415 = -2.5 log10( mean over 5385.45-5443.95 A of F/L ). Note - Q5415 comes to 0.17 mag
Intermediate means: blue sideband 37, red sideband 49.2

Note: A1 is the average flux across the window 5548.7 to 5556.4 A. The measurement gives 44.8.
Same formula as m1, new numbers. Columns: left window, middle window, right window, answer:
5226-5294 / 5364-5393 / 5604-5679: 0.26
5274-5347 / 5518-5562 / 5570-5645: -0.12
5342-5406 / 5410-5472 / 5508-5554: 0.09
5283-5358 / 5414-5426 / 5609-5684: 0.46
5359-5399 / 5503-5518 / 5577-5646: -0.20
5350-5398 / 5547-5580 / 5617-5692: -0.11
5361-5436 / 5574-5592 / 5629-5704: -0.15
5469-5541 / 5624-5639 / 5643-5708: -0.06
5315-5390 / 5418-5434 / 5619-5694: 0.43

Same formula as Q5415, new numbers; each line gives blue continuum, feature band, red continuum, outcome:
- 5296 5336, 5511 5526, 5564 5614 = -0.149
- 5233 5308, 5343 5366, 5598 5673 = -0.185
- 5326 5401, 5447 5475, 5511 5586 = -0.152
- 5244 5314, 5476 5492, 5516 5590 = -0.143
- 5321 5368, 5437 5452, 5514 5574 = 0.067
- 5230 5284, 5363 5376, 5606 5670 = 0.207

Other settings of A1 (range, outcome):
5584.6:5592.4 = 51.7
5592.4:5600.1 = 43.8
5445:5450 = 40.3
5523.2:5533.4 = 49.7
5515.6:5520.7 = 49.3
